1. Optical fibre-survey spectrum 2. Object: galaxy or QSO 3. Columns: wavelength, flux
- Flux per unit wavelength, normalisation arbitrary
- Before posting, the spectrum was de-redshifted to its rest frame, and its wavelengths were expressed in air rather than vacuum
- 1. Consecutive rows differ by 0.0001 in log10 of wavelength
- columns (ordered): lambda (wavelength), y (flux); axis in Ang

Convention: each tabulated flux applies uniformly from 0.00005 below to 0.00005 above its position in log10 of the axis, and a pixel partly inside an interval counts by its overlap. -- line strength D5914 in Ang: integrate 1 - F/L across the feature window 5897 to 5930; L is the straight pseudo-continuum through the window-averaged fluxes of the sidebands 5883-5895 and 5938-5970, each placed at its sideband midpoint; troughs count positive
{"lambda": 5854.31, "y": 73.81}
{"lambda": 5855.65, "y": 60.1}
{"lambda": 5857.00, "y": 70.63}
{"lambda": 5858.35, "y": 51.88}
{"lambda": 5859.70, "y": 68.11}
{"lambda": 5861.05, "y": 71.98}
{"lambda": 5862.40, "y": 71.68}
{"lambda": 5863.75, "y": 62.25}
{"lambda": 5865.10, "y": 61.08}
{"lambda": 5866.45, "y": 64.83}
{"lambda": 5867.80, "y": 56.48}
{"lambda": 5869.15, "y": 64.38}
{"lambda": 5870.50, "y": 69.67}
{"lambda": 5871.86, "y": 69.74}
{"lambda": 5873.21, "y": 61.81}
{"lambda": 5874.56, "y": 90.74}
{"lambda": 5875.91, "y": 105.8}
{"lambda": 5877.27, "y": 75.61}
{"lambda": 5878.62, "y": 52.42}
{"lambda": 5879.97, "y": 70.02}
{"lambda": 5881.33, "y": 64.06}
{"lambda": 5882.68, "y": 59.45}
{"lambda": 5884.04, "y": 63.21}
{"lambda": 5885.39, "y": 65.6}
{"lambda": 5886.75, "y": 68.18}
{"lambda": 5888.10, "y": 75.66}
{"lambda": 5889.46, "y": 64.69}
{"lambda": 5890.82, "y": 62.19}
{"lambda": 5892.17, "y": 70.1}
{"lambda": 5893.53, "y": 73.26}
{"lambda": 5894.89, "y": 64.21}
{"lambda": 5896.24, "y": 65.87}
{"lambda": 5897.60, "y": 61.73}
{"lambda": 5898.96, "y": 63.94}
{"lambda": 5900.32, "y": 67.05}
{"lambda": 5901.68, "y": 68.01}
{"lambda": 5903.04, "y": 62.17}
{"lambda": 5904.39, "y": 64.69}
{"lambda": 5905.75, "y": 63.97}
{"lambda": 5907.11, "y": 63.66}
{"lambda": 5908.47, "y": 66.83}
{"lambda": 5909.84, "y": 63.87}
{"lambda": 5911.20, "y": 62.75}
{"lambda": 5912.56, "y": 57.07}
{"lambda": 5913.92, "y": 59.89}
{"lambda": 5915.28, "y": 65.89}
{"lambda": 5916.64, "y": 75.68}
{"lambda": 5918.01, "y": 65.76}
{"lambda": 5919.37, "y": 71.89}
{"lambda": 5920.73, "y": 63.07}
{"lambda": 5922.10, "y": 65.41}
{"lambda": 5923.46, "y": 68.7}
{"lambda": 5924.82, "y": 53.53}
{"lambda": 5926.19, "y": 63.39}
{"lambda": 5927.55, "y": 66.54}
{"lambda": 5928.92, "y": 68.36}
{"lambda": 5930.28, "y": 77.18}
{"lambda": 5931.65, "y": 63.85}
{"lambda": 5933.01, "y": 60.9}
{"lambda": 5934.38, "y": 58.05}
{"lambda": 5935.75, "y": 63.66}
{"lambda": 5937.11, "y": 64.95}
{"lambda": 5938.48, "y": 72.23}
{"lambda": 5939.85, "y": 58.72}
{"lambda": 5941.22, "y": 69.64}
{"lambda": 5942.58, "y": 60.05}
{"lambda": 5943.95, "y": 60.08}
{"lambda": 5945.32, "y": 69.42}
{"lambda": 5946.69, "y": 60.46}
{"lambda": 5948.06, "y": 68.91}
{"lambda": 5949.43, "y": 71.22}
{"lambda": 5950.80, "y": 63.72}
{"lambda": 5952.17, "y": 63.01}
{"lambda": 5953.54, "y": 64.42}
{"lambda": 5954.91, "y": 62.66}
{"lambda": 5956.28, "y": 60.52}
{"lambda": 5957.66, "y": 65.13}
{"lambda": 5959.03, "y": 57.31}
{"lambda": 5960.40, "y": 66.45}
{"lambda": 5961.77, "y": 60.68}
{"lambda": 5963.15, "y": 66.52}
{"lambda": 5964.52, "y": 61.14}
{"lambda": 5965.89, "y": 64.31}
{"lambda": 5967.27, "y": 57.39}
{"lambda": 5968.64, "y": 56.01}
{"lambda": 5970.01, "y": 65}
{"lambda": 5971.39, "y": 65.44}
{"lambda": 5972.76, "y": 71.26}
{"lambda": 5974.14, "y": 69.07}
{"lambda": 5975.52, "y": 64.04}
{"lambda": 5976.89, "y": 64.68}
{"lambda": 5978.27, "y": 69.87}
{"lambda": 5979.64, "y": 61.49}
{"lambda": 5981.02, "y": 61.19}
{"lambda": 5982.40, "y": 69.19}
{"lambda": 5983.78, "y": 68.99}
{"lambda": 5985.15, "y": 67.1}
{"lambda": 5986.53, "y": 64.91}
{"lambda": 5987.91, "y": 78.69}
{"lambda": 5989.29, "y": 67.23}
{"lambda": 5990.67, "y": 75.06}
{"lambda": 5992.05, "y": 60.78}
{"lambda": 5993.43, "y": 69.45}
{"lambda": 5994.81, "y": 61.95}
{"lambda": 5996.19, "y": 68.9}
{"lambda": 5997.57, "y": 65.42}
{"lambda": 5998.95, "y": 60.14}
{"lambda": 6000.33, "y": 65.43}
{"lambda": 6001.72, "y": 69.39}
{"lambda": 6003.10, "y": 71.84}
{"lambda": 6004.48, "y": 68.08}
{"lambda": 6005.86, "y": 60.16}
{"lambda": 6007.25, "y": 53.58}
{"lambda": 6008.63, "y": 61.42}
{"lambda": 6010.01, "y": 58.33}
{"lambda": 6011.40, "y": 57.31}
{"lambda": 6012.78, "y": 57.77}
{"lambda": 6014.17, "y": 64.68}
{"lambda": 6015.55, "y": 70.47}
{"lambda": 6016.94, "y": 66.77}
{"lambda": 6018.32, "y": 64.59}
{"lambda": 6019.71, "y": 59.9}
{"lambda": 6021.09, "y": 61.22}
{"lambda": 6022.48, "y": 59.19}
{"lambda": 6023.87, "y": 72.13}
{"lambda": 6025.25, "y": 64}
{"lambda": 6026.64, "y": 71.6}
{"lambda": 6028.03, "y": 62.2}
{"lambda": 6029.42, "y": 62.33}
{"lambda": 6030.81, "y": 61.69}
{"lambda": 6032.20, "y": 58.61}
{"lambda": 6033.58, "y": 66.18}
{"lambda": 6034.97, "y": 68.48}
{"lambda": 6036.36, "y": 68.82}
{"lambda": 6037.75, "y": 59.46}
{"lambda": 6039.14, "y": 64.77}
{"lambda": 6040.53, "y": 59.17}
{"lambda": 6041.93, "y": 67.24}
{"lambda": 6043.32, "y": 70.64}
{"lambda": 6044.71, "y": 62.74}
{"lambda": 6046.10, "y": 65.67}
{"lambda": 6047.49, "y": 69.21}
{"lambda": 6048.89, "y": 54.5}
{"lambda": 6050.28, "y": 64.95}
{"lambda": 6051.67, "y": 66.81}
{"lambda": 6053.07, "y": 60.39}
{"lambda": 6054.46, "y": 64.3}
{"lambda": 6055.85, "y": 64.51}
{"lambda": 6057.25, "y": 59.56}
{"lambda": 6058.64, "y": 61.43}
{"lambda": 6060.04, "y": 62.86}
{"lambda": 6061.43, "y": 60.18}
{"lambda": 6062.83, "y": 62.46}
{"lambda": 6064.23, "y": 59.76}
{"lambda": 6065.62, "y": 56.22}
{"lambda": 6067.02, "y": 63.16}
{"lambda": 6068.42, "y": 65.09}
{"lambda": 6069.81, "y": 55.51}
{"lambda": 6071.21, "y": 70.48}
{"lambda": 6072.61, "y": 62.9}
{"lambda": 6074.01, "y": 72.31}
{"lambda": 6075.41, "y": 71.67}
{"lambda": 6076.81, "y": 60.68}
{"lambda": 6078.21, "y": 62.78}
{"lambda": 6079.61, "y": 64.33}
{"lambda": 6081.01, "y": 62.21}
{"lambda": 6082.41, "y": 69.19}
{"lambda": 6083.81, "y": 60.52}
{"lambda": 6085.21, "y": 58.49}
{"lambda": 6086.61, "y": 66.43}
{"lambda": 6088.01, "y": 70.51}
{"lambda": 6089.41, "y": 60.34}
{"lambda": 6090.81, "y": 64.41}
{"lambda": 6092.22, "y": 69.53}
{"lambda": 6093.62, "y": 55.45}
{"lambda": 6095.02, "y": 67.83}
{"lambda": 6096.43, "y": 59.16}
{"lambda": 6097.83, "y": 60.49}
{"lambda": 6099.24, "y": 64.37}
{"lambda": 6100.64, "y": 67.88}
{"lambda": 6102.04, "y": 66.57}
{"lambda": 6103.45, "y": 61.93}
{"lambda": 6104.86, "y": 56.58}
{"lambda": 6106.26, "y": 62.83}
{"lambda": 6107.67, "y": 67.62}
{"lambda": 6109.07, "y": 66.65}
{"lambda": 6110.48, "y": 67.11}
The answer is 0.5 Ang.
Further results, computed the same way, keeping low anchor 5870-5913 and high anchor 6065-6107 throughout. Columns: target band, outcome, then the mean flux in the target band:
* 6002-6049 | 0.73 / 63.8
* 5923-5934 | 0.28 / 65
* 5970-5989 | -0.45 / 67.3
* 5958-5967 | 0.48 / 62.6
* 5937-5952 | 0.25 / 65.3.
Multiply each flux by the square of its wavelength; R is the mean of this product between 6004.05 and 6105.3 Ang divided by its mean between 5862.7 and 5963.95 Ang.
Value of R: 1.0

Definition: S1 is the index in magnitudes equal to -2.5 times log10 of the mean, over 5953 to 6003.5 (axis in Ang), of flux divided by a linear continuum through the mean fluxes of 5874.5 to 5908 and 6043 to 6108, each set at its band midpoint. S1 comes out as 0.01 mag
